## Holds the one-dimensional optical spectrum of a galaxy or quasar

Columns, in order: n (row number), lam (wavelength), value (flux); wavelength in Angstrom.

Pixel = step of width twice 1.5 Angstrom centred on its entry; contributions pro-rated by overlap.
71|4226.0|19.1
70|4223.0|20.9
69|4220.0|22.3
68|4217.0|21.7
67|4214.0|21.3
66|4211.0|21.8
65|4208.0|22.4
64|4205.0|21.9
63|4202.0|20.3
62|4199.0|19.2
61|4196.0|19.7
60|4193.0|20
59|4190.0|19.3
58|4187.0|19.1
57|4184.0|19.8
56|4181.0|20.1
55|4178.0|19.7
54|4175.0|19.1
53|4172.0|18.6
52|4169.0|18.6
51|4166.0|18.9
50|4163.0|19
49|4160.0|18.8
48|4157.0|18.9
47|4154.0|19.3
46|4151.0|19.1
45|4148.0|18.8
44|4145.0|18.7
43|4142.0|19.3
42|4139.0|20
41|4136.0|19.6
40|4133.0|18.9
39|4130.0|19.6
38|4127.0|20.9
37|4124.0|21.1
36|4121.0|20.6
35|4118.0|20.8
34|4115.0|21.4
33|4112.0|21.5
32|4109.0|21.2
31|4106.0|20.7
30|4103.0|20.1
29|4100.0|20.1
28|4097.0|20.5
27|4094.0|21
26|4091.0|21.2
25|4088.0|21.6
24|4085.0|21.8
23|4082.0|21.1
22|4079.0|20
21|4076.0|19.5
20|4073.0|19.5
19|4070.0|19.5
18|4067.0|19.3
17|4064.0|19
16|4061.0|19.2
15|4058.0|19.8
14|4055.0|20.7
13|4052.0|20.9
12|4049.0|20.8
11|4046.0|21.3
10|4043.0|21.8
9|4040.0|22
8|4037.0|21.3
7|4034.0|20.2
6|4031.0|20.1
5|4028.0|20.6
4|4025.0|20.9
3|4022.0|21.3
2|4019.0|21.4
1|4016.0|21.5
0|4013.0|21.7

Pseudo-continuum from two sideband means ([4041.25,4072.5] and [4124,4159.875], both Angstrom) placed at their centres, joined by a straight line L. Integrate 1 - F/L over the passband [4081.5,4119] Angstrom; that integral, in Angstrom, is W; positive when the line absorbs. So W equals -2.24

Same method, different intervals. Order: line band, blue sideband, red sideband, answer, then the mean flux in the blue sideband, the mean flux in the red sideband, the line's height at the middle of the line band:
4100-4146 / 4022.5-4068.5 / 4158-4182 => -1.6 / 20.5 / 19.1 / 19.6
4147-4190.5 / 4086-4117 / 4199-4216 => 4.2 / 20.9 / 21.3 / 21.2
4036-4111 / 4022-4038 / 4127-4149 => -1.5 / 20.7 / 19.4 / 20.2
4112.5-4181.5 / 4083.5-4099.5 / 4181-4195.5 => 2.4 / 21.1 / 19.6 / 20.3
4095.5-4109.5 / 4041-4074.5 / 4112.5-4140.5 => -0.1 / 20.2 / 20.4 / 20.3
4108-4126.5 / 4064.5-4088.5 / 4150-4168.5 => -1.4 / 20.2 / 19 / 19.6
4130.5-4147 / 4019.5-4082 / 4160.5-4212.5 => 0.6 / 20.4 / 19.8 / 20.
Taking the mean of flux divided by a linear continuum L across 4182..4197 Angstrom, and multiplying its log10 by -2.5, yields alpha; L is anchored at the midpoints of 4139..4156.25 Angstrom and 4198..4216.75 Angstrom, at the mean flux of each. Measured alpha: 0.05 mag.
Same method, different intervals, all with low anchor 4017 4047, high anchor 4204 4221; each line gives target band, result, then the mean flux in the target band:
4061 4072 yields 0.106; 19.3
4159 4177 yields 0.152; 18.9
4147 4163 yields 0.142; 19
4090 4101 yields 0.034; 20.7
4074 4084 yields 0.055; 20.2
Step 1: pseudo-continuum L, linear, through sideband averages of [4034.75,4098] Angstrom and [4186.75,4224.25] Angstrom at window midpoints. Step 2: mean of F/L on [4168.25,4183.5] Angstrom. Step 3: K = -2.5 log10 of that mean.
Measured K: 0.08 mag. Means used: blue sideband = 20.6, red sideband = 20.8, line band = 19.3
